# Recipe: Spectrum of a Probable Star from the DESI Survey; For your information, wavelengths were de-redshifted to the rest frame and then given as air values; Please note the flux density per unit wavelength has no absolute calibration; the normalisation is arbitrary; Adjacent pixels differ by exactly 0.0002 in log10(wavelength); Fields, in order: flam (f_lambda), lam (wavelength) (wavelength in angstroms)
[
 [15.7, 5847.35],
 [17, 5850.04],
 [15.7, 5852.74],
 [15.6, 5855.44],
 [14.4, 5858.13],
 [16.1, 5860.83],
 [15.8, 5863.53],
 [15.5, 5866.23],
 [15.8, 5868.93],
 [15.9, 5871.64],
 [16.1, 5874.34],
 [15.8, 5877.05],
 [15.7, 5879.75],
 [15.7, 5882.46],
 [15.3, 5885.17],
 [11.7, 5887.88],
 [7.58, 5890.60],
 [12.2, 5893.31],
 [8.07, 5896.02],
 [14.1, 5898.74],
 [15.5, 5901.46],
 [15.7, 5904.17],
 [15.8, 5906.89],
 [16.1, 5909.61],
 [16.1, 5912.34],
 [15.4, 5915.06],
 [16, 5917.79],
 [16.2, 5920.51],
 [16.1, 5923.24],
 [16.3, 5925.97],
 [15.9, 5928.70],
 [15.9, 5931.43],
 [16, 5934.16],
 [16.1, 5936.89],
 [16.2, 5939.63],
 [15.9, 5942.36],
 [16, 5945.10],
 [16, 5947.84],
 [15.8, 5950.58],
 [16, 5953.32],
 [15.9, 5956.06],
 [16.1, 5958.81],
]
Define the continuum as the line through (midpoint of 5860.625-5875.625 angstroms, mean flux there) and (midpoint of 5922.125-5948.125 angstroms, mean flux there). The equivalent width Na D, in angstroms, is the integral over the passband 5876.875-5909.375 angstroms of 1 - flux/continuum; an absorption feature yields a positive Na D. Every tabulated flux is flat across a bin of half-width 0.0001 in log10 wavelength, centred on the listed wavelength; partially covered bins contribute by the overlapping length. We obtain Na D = 4.73 angstroms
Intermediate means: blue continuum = 15.8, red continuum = 16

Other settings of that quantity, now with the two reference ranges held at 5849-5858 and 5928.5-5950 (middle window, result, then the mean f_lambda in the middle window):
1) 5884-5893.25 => 2.53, 11.5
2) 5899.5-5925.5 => 0.16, 15.8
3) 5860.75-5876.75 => 0.02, 15.8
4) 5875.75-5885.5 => 0.14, 15.7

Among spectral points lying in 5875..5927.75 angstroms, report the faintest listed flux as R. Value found 7.58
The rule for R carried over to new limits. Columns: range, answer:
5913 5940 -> 15.4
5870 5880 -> 15.7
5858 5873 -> 14.4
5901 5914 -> 15.5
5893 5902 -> 8.07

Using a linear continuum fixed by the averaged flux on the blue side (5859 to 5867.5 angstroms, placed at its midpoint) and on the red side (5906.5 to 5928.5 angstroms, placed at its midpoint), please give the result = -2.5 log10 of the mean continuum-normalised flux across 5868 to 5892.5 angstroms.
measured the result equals 0.11 mag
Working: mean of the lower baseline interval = 15.7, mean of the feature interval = 14.3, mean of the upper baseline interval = 16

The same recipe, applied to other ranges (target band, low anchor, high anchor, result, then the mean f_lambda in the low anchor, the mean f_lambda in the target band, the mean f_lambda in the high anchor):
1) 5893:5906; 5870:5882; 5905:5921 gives 0.194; 15.9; 13.3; 15.9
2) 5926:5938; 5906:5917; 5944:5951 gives -0.008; 15.8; 16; 15.9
